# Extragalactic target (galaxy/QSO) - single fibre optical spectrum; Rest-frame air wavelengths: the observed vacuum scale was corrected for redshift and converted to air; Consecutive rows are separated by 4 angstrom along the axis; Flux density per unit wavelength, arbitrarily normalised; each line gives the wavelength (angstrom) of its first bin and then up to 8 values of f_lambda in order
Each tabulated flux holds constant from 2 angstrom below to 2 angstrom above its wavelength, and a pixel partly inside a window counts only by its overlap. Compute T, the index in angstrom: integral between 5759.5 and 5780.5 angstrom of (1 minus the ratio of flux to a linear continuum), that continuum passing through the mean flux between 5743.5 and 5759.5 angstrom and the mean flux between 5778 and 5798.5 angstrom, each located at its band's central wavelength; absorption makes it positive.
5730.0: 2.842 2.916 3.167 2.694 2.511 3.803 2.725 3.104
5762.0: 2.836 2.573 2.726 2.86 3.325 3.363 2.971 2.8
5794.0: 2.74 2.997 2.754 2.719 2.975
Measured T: 0.9 angstrom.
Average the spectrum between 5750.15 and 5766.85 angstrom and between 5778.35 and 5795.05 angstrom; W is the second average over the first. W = 1.03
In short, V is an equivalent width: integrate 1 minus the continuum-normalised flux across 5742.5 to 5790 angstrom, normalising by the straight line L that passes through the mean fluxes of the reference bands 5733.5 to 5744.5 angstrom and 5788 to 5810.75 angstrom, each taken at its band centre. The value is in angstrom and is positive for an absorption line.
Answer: -1.6 angstrom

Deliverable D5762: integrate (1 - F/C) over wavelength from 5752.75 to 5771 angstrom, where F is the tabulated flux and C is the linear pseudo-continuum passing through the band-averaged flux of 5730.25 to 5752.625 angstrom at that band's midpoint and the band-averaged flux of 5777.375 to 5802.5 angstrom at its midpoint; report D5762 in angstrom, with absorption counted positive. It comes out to 1.2 angstrom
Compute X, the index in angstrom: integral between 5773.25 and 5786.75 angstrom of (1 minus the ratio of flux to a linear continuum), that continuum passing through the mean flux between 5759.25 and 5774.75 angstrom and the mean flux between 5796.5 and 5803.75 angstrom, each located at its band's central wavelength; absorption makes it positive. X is -1.8 angstrom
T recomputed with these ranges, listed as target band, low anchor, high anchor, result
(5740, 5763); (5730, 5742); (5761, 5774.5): -0.89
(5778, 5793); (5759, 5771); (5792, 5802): -1.36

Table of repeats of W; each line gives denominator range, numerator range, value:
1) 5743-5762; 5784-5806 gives 0.95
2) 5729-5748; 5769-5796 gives 1.05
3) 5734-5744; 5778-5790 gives 1.07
